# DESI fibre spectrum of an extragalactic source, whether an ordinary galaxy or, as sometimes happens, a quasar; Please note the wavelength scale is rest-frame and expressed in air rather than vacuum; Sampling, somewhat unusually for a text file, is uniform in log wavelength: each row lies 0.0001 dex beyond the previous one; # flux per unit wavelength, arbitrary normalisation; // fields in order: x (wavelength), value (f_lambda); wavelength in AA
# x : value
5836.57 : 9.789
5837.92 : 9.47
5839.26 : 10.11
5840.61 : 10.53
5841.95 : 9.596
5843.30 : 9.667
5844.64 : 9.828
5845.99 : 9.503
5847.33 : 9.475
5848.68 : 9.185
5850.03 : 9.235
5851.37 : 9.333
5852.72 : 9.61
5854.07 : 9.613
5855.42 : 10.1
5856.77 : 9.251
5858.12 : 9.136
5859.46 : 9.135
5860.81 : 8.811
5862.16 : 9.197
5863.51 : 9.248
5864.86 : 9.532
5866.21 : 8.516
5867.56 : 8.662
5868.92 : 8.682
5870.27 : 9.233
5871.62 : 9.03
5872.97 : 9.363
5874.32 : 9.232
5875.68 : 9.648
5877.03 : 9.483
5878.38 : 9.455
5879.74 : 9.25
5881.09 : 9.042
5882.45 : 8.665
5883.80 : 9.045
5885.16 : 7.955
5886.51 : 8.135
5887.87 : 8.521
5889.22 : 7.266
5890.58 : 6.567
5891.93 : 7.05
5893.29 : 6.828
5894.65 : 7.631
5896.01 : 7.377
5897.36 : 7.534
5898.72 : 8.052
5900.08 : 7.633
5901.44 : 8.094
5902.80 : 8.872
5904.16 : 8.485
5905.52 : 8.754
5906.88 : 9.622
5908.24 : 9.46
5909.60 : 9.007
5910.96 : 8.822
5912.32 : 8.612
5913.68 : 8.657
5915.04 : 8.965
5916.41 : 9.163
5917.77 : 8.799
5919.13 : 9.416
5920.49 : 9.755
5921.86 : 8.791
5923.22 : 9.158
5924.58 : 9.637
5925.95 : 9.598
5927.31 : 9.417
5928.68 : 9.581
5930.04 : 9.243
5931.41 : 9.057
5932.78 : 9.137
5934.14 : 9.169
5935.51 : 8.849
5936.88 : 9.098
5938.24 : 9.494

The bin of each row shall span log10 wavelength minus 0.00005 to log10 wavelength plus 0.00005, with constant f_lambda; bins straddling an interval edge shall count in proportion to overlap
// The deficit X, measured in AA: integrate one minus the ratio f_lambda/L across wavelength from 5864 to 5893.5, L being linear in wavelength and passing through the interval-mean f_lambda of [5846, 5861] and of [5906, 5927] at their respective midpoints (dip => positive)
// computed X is 2.1 AA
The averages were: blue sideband 9.38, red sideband 9.17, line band 8.63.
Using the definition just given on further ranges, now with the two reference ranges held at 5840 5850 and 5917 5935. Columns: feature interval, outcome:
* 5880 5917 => 4.4 AA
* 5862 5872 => 0.6 AA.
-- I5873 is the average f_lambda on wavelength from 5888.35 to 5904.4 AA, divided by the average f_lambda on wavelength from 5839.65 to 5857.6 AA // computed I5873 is 0.79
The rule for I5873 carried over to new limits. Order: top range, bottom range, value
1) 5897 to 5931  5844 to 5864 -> 0.95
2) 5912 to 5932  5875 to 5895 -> 1.11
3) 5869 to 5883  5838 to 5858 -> 0.96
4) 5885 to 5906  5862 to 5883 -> 0.85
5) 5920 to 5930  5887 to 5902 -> 1.25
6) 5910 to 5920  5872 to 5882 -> 0.96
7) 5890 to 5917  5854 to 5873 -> 0.90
